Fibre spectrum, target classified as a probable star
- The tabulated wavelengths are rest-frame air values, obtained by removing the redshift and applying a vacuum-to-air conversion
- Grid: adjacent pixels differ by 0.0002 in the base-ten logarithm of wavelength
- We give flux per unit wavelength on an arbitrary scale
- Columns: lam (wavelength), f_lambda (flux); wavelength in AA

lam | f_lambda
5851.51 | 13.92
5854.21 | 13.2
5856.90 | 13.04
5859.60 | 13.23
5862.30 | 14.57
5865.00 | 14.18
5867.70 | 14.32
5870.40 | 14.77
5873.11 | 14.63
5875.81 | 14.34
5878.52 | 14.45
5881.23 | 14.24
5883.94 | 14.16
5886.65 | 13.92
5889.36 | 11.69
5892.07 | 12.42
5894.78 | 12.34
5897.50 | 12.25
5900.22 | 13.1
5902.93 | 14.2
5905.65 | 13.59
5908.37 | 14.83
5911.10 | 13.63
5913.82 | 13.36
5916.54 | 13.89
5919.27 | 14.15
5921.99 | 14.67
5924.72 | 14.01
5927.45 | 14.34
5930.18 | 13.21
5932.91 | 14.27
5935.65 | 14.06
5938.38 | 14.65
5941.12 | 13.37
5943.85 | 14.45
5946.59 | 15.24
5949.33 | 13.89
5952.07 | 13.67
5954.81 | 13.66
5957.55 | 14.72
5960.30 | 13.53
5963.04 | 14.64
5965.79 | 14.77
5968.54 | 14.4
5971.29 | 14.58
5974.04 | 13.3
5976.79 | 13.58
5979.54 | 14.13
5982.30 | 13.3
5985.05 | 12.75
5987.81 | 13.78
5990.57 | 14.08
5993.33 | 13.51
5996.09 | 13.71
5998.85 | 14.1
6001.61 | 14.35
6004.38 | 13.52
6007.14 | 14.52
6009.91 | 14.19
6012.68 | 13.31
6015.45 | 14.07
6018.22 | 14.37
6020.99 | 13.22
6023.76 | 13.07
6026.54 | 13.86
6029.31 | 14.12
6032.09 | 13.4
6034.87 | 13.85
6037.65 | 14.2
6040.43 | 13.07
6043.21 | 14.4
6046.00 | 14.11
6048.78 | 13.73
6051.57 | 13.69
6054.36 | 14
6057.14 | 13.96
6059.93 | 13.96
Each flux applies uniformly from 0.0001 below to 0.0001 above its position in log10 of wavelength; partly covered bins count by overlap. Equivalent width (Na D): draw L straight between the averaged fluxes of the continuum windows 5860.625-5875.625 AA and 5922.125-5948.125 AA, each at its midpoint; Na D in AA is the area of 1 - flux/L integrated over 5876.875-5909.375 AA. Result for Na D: 2.1 AA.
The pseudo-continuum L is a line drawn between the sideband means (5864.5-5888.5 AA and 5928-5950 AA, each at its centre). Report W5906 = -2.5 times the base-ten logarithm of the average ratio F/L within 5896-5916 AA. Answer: 0.05 mag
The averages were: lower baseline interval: 14.3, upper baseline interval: 14.2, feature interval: 13.6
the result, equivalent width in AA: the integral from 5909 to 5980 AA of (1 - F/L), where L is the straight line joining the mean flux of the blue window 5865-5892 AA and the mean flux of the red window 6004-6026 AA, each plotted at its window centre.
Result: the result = -1.0 AA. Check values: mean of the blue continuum 14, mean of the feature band 14.1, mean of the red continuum 13.8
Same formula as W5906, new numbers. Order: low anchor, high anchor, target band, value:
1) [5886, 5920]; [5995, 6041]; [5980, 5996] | 0.01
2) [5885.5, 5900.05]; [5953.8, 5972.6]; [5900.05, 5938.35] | -0.06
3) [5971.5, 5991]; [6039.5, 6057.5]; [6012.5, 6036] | 0.00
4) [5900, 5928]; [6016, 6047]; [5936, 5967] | -0.02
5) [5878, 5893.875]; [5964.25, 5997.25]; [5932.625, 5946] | -0.04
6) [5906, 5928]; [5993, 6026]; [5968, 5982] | 0.00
